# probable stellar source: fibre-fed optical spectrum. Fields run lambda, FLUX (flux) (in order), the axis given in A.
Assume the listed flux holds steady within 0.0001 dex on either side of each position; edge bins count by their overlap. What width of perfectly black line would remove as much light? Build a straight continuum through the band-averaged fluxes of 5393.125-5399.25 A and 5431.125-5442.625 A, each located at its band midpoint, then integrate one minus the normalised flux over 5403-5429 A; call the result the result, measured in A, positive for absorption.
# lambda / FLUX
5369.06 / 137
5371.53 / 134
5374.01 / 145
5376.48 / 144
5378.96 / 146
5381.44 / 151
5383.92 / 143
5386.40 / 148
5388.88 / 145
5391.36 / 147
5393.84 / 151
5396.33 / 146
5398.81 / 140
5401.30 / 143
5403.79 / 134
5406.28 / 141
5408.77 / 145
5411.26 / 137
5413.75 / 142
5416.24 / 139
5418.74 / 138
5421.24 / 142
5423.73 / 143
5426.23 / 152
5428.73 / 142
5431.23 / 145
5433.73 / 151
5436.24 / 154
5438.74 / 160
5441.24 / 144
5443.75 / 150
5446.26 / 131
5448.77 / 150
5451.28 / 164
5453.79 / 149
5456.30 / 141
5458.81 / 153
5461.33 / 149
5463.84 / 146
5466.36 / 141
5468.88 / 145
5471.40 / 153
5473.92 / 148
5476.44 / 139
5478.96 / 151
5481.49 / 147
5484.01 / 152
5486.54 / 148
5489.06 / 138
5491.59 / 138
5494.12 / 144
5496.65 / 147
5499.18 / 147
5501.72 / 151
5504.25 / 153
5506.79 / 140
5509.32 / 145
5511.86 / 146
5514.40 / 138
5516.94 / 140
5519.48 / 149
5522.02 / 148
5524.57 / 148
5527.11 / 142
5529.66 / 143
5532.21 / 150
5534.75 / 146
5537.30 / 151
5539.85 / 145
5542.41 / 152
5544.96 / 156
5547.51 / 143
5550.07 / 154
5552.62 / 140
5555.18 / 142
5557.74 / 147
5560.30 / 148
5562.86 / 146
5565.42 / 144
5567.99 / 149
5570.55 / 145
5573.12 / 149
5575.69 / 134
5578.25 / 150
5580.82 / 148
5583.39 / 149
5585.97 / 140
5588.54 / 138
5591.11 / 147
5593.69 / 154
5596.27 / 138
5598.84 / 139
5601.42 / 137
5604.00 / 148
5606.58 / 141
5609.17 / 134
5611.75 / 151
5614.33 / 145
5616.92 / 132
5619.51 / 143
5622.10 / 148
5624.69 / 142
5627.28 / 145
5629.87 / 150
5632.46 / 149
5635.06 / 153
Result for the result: 1.2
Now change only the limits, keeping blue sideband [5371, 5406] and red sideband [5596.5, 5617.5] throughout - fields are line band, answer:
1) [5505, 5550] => -1.3 A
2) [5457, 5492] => -0.8 A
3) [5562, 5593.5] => -0.8 A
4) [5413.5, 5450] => -0.5 A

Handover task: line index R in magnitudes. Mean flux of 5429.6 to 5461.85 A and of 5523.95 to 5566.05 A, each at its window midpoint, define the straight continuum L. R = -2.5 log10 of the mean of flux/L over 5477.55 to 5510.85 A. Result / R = 0.01 mag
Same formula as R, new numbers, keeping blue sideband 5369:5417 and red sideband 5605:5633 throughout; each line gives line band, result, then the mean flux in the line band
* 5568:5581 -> -0.01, 145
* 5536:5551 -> -0.05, 150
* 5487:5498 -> 0.01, 142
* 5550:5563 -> -0.02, 146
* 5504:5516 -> 0.00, 144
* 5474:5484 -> -0.03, 147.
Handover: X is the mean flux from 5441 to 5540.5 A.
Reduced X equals 146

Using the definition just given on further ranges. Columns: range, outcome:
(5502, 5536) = 145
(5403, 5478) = 146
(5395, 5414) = 141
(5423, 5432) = 146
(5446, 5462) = 149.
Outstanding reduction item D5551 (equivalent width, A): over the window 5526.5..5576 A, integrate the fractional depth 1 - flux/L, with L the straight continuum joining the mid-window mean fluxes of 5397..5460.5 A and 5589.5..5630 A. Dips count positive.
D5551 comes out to -1.0 A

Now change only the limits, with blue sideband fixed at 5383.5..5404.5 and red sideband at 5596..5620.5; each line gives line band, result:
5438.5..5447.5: -0.1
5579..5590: -0.2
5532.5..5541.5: -0.4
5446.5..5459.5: -0.6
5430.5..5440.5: -0.6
